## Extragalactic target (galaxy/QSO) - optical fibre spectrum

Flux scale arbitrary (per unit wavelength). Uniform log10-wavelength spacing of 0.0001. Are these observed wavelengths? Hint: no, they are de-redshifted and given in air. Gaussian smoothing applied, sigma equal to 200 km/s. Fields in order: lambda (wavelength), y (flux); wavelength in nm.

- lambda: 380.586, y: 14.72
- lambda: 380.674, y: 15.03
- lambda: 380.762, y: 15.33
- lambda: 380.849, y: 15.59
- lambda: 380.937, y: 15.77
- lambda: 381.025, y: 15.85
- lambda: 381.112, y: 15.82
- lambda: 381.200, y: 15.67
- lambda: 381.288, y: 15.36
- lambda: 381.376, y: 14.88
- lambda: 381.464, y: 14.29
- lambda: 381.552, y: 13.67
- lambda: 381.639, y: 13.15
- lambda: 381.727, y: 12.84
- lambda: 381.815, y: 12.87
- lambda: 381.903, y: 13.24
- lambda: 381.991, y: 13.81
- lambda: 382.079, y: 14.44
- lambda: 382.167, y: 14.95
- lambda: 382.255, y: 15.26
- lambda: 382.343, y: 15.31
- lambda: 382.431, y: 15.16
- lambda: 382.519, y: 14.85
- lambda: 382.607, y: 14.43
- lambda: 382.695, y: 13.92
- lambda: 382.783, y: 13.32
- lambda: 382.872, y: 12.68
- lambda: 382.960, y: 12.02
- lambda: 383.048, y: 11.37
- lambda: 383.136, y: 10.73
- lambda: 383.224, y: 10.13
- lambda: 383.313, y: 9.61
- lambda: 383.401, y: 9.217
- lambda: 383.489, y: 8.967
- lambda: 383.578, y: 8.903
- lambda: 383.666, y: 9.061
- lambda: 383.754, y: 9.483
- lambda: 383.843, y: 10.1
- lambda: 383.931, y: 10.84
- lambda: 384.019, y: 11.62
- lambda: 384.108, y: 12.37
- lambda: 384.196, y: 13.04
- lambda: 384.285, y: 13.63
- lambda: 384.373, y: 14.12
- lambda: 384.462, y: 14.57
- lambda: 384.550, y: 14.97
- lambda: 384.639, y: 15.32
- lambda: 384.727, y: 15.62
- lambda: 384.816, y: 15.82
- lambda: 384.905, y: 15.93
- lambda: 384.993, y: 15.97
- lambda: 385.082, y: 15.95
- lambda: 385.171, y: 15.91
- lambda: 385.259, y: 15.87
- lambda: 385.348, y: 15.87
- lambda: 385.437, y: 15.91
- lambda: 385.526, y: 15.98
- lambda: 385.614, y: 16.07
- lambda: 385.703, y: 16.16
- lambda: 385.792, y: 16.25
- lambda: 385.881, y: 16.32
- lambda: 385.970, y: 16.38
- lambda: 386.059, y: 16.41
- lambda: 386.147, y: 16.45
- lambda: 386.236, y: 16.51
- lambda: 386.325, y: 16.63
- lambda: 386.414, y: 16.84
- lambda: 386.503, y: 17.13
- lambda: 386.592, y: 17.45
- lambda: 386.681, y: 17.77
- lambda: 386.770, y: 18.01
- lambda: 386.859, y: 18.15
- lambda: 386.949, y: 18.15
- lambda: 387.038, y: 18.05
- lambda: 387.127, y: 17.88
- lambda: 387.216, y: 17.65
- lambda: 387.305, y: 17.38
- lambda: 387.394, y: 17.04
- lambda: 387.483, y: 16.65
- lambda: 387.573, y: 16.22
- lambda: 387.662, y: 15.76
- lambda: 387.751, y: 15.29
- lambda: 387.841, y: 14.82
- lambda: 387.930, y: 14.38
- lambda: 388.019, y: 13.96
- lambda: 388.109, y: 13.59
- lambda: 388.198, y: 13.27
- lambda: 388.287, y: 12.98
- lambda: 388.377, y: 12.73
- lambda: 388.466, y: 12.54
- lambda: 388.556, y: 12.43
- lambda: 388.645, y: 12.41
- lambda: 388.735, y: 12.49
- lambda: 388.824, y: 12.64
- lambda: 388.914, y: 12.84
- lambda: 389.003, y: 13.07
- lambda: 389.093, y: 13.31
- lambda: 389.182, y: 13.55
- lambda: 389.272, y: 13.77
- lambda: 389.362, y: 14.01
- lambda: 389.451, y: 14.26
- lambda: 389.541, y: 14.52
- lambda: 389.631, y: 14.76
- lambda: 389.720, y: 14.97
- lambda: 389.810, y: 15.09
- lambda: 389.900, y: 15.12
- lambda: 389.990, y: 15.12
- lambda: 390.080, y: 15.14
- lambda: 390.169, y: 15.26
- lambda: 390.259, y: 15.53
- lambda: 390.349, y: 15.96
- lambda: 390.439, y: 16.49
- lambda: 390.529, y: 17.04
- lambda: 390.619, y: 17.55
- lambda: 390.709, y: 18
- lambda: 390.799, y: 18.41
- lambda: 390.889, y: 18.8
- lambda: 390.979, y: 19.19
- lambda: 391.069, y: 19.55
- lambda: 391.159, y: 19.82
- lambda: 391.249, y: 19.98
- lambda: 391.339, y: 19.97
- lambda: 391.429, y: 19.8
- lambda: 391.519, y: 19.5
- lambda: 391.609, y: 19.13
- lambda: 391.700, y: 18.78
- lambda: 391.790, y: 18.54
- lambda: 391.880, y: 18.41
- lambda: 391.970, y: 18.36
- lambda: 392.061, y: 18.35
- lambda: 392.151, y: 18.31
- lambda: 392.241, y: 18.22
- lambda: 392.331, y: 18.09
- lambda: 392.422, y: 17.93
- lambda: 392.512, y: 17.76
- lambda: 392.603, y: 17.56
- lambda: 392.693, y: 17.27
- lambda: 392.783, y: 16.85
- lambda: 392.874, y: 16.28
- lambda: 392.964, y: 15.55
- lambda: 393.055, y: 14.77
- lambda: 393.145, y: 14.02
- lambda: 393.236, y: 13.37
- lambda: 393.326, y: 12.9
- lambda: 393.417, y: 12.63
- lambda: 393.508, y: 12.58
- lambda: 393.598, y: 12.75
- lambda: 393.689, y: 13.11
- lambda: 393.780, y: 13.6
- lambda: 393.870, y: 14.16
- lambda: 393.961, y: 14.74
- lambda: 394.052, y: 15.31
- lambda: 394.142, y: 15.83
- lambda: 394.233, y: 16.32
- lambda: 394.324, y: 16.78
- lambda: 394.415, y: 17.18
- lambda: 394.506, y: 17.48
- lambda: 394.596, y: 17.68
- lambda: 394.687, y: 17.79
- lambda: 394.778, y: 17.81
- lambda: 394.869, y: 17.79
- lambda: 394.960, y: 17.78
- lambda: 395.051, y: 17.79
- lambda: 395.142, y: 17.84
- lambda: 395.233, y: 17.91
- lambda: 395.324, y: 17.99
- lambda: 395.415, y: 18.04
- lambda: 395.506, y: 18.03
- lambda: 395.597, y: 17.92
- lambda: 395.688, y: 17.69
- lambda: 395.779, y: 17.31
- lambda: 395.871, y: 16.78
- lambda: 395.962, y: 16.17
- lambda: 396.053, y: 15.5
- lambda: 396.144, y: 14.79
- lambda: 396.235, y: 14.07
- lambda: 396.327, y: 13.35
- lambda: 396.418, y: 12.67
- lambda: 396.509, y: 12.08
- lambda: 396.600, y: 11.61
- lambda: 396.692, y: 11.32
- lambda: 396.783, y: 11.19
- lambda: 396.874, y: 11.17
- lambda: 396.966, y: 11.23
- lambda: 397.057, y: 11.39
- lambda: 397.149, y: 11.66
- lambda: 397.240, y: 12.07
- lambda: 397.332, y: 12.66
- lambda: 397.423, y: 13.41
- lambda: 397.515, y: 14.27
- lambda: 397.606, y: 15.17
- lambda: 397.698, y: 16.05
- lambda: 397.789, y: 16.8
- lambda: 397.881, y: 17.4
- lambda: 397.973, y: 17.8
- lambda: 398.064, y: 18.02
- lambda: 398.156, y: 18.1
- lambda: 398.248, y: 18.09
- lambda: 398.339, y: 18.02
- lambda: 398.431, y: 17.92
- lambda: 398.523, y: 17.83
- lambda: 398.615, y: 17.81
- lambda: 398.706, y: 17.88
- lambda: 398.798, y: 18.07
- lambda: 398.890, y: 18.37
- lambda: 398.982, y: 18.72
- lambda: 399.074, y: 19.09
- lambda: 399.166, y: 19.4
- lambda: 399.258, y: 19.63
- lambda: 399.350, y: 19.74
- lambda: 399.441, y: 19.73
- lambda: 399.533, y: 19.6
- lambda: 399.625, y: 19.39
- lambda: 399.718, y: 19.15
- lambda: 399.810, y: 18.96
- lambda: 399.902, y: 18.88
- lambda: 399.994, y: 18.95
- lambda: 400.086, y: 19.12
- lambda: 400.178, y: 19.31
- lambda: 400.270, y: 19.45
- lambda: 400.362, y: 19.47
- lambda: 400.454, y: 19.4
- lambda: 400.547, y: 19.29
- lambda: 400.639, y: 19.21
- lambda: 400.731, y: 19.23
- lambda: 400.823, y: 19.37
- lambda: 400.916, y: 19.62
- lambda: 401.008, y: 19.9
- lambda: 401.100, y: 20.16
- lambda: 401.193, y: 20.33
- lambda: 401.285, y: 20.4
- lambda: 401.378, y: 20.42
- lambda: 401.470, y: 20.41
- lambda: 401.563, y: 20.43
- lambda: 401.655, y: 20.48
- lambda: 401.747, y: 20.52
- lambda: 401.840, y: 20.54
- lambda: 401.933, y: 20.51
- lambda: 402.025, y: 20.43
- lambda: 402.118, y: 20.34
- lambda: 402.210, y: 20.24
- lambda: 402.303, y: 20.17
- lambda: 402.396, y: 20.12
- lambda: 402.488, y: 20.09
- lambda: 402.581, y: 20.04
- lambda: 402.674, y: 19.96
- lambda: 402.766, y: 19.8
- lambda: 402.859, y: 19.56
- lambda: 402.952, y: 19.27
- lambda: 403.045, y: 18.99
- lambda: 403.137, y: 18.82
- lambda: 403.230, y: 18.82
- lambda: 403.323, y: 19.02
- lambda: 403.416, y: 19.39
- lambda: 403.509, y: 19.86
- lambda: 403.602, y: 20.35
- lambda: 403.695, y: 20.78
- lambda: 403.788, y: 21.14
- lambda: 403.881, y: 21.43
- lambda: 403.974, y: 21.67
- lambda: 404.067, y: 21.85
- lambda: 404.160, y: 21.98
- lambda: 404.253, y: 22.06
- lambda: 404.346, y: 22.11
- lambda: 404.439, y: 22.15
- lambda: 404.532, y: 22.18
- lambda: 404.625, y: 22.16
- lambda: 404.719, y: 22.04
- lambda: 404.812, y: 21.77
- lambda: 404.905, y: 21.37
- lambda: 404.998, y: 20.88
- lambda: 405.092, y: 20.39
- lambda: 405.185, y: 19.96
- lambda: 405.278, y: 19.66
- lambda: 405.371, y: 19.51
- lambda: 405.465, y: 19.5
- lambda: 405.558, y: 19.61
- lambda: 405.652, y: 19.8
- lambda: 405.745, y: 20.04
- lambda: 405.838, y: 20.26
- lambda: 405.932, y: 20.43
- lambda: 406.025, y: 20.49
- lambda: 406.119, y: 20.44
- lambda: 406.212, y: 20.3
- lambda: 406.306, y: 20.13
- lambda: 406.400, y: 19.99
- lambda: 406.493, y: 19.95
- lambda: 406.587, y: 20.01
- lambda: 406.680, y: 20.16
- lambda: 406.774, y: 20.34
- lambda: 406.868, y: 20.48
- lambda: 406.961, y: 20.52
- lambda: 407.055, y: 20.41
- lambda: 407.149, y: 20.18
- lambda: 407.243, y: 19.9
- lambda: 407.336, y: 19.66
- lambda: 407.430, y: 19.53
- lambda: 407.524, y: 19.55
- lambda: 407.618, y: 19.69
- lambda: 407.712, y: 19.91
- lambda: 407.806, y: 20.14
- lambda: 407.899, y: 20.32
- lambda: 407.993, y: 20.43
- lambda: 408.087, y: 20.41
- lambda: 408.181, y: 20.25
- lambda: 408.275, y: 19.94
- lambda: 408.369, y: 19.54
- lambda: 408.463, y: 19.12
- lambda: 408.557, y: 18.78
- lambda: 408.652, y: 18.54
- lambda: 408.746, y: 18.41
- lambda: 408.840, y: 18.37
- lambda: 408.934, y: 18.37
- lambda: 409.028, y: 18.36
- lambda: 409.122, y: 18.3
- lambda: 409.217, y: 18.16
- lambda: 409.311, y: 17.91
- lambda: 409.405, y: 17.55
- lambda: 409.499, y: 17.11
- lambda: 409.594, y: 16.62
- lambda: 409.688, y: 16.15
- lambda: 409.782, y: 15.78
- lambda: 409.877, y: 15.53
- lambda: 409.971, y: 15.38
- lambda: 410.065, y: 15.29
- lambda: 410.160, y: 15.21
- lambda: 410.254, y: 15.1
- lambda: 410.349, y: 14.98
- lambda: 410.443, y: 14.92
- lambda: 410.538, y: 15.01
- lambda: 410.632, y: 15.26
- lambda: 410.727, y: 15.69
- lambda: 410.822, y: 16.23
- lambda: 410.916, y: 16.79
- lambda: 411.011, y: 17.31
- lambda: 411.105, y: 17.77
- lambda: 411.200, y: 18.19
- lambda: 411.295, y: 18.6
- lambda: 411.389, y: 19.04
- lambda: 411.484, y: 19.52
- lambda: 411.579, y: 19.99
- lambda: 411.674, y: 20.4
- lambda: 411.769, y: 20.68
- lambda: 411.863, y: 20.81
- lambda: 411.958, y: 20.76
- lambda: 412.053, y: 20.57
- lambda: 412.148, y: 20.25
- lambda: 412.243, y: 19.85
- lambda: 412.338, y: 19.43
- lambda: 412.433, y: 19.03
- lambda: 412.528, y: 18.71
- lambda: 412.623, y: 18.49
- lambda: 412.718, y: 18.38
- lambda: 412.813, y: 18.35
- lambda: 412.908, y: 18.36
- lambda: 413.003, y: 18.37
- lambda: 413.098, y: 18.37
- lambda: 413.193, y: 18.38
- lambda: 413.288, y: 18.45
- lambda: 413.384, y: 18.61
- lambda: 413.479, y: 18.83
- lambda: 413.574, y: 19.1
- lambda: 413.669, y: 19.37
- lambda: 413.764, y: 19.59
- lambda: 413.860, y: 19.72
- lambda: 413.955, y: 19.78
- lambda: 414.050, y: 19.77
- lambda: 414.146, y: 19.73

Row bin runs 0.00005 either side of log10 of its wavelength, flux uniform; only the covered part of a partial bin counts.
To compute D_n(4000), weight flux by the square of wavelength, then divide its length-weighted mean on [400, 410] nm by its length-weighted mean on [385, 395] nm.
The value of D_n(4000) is 1.32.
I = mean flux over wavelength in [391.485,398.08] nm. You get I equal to 15.7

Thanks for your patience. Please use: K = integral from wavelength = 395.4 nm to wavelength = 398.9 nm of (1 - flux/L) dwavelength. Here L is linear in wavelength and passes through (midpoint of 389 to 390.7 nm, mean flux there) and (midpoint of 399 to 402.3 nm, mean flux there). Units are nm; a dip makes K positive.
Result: 0.56 nm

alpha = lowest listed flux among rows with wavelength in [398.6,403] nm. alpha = 17.81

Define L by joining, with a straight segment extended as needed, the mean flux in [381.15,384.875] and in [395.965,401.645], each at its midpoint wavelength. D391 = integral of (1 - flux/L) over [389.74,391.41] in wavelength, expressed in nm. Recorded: -0.26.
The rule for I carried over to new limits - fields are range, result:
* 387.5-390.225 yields 14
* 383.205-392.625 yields 15.5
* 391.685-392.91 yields 17.9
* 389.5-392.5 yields 17.6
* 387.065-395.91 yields 16.1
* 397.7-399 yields 17.8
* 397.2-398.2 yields 15.6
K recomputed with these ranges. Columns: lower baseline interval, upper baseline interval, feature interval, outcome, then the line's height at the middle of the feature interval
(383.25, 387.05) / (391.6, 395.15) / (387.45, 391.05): 0.155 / 15.5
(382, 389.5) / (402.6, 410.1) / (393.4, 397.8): 0.483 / 16.9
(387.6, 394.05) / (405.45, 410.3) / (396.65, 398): 0.273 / 16.9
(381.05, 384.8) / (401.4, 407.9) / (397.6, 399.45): 0.019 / 18.3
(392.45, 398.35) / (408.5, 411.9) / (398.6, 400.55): -0.382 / 16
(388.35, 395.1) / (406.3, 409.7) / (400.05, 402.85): -0.304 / 18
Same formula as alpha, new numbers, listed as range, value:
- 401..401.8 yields 19.9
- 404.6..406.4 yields 19.5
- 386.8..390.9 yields 12.41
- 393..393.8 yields 12.58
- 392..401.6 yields 11.17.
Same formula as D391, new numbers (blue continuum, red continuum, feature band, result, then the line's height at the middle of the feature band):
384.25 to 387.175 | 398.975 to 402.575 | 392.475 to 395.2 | 0.36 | 18.2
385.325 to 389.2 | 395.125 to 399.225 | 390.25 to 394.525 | -0.33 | 15.6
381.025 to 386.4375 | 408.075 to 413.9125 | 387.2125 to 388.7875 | 0.02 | 14.6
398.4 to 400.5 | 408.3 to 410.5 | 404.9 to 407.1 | -0.30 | 17.8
